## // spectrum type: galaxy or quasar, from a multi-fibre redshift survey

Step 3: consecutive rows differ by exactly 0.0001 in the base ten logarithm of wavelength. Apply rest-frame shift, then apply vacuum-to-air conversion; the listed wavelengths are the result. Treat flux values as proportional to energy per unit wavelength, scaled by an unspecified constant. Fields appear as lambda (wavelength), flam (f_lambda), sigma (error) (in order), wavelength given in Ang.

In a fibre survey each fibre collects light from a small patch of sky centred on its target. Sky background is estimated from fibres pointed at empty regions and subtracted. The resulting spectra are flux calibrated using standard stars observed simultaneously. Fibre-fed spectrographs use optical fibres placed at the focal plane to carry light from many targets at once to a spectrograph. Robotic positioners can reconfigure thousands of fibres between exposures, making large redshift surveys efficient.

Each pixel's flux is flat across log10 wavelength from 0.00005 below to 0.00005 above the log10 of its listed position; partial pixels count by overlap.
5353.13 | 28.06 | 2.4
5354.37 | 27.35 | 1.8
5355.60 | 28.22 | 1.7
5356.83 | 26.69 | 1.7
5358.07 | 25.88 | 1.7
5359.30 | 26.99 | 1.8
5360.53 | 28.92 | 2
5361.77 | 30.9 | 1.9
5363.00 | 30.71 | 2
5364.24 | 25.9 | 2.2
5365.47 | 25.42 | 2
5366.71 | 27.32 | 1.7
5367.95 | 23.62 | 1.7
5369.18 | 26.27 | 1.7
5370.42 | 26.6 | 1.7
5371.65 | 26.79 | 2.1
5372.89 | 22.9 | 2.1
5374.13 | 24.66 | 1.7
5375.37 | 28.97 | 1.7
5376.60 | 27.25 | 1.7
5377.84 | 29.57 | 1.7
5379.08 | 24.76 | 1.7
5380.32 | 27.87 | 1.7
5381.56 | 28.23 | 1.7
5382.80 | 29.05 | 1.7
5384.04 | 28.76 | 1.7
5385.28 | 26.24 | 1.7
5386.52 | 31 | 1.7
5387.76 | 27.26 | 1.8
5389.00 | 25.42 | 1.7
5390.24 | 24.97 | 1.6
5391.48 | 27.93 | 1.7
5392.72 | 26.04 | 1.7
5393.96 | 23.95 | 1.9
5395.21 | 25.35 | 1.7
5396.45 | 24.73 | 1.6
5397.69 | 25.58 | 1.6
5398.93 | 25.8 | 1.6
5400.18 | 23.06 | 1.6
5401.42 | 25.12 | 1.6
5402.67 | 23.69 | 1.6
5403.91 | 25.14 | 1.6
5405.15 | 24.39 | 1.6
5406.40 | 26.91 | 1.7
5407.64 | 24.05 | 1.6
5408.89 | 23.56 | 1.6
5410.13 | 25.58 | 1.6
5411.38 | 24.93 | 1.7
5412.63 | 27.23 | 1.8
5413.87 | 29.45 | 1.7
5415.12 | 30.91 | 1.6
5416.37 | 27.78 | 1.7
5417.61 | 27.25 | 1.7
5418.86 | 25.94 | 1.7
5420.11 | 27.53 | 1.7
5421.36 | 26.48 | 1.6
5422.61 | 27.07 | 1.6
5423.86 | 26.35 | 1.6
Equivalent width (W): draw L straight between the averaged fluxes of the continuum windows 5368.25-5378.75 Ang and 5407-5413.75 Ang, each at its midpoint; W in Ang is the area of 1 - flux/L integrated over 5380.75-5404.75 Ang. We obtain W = -0.2 Ang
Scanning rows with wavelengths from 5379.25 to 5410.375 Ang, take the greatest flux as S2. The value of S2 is 31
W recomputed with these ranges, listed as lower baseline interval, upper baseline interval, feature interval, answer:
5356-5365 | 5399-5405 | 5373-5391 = -0.82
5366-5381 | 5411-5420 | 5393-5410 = 1.55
